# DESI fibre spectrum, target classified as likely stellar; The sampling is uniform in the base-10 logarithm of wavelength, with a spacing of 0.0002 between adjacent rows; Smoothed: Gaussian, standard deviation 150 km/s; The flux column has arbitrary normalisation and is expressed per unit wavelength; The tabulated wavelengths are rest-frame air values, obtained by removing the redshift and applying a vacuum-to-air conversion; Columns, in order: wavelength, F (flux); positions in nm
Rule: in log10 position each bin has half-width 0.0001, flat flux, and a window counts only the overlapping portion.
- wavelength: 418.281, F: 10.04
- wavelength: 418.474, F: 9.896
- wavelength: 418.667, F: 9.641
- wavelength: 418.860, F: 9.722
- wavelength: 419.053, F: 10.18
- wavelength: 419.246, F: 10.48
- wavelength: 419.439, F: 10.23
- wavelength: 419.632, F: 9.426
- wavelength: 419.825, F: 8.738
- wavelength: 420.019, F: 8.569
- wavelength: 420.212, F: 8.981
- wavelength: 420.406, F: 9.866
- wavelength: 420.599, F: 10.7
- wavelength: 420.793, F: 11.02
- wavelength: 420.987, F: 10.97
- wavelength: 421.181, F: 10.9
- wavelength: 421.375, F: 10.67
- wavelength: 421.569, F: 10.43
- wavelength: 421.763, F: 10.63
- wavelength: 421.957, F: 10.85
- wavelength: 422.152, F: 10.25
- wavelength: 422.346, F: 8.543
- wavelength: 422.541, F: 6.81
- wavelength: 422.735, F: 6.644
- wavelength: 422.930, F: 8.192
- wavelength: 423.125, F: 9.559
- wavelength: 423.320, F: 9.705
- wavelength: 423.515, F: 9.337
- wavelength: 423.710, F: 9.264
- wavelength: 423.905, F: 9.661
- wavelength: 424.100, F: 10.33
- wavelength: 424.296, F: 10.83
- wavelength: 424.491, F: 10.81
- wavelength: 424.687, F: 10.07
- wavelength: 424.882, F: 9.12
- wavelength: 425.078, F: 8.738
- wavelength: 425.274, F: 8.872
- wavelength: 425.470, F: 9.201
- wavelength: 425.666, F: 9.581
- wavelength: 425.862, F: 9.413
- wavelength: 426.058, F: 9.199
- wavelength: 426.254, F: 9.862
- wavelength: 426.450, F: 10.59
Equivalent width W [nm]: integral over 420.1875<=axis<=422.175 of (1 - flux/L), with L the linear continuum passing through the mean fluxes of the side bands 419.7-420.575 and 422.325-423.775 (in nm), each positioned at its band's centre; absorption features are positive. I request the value -0.36 nm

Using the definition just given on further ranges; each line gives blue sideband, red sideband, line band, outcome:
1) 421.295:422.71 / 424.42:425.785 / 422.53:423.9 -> 0.121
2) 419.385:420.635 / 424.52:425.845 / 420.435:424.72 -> -0.199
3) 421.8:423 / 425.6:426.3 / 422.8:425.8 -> -0.137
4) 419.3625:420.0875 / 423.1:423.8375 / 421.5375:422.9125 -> 0.050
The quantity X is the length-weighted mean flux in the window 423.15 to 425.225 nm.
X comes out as 9.76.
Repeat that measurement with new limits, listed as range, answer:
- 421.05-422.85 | 9.54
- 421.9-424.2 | 9.06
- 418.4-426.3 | 9.65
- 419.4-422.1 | 10.1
